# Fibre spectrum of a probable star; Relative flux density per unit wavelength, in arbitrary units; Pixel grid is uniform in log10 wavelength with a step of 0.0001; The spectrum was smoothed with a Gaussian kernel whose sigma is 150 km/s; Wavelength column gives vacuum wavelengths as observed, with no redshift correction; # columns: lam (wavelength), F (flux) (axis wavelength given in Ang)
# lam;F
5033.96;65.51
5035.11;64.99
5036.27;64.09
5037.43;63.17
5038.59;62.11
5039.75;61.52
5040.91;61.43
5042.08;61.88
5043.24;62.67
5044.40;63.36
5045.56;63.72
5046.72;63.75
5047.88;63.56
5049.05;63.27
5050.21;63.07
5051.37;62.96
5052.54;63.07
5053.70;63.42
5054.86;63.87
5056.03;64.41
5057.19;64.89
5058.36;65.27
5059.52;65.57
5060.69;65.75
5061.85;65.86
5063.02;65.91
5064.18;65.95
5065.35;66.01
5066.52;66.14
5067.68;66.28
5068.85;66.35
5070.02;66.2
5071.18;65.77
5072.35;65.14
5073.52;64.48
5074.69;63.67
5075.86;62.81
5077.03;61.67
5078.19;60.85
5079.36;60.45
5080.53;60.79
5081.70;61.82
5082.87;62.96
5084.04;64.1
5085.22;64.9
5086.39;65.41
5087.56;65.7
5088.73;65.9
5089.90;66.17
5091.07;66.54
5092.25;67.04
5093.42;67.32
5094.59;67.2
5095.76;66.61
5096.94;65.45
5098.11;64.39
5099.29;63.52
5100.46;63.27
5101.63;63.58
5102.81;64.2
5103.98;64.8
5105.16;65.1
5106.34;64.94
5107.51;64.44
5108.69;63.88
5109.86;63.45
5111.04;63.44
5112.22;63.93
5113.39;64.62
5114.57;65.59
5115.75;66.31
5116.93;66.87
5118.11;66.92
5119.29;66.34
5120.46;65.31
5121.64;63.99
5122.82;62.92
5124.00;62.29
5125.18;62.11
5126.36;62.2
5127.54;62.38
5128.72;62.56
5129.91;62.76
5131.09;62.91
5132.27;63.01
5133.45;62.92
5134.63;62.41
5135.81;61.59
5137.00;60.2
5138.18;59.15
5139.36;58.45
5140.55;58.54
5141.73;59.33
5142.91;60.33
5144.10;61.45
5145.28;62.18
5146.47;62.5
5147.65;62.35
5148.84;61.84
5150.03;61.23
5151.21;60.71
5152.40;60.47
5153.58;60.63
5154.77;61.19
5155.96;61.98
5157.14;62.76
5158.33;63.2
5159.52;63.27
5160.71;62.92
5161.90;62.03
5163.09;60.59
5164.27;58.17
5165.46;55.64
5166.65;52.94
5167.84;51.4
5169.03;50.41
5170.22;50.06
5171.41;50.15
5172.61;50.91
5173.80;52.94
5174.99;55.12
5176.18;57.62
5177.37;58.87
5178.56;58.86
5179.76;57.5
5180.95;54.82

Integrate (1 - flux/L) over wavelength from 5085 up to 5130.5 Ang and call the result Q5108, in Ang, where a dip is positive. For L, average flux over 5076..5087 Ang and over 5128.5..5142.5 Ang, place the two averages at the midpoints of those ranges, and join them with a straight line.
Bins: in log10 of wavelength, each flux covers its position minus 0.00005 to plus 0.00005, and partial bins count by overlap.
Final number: -2.10 Ang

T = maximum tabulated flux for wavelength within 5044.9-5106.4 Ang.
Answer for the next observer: 67.32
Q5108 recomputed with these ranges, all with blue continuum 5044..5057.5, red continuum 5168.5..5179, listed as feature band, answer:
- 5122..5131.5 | -0.8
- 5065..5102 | -2.2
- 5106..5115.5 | -0.9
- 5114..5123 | -1.1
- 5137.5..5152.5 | -1.2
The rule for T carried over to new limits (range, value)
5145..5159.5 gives 63.2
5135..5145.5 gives 62.18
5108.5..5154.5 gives 66.92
